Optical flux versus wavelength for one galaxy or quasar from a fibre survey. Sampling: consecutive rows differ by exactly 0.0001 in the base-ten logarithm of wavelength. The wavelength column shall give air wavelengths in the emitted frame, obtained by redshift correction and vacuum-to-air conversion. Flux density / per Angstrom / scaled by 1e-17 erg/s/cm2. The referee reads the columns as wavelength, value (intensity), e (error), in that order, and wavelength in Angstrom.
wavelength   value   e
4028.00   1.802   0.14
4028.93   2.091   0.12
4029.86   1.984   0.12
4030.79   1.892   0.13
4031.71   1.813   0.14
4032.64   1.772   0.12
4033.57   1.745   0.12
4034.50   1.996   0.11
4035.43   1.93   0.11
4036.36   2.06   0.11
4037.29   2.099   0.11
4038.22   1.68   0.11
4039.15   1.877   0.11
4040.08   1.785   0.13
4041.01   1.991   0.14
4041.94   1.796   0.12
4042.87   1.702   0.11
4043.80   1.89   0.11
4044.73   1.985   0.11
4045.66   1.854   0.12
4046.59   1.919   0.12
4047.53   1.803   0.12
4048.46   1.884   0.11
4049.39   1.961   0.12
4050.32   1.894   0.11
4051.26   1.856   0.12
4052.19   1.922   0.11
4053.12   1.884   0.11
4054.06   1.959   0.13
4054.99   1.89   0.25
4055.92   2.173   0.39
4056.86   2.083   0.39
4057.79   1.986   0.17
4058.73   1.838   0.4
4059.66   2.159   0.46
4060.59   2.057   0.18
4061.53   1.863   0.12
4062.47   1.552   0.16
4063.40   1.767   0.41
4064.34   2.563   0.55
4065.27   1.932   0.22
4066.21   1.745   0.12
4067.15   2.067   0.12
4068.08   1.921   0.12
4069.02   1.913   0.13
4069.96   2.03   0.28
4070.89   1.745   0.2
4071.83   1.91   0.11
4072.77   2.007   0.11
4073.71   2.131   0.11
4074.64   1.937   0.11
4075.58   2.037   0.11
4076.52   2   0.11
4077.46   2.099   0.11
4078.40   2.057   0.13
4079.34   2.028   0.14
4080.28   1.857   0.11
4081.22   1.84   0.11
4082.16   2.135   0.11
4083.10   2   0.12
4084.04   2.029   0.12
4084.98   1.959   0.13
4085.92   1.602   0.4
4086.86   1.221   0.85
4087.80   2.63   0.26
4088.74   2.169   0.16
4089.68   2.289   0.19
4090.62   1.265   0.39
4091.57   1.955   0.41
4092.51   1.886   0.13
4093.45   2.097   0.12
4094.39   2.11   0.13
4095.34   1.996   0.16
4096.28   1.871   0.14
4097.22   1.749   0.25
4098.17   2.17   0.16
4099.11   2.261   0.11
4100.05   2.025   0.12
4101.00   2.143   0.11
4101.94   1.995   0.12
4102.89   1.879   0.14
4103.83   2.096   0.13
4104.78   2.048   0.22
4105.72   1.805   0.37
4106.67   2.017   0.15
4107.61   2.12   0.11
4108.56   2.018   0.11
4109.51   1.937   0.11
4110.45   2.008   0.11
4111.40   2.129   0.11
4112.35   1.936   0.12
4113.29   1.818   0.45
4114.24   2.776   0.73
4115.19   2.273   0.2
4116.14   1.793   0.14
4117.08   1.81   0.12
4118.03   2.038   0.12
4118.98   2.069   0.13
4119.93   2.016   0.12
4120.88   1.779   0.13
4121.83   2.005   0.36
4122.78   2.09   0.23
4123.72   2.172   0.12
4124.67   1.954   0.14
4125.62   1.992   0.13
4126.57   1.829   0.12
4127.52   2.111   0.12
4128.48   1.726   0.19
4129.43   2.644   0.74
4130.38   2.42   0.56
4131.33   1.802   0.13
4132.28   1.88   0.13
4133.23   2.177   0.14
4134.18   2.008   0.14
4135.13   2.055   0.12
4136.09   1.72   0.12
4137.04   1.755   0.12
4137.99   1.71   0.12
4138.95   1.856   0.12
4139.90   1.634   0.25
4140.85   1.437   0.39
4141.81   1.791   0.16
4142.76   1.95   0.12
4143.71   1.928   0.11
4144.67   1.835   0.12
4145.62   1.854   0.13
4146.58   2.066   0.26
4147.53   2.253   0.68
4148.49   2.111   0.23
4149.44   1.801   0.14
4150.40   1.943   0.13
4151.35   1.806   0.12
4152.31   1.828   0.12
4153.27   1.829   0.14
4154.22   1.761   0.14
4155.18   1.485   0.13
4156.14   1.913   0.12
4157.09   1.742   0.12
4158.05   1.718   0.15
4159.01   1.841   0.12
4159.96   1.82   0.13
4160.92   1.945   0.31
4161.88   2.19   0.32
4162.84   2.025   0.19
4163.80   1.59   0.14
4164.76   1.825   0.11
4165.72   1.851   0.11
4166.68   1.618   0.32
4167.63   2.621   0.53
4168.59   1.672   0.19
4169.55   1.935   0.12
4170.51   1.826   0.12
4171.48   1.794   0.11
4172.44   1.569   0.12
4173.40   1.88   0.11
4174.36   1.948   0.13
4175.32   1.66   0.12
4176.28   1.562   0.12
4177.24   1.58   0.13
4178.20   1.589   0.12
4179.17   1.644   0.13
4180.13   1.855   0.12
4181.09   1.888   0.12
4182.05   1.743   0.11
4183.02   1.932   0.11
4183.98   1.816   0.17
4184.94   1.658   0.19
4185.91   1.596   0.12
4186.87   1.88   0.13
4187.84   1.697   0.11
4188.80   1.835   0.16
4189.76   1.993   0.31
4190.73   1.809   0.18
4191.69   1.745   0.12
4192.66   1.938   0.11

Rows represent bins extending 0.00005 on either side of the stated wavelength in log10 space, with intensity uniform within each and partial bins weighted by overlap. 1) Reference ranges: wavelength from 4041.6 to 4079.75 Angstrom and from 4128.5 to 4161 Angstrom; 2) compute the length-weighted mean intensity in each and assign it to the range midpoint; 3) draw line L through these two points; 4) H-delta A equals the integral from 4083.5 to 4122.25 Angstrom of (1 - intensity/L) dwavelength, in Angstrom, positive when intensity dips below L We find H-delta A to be -1.6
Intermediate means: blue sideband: 1.95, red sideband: 1.89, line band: 1.99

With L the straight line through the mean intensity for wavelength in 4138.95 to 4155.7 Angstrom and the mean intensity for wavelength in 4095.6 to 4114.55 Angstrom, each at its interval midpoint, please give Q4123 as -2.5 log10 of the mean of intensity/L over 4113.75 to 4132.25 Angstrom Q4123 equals -0.06 mag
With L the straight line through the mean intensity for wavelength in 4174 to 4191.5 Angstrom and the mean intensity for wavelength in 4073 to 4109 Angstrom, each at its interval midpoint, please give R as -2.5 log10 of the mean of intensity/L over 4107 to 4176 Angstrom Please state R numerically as -0.036 mag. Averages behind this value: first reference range 1.99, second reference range 1.76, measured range 1.93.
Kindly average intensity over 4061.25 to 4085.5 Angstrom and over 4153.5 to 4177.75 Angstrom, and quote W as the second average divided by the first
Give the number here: 0.9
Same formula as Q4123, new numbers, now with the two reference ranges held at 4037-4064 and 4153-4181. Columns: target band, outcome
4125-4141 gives -0.06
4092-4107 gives -0.08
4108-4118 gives -0.11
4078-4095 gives -0.05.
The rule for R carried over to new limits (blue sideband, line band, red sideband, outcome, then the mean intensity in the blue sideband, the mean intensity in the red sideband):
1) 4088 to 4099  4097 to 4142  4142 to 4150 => -0.01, 1.99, 1.97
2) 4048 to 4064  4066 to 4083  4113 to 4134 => -0.01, 1.93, 2.05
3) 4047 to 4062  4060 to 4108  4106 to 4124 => 0.01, 1.95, 2.04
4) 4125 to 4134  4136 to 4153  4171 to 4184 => 0.06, 2.06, 1.75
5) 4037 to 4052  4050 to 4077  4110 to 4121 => -0.02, 1.87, 2.04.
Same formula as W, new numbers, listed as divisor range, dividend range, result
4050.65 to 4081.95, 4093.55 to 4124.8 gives 1.03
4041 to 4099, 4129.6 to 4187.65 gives 0.95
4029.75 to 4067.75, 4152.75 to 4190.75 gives 0.94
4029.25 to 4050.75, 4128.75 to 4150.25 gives 1.03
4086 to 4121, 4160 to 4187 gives 0.90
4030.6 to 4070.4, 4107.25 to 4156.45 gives 1.02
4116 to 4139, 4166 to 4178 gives 0.91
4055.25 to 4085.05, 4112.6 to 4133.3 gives 1.03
